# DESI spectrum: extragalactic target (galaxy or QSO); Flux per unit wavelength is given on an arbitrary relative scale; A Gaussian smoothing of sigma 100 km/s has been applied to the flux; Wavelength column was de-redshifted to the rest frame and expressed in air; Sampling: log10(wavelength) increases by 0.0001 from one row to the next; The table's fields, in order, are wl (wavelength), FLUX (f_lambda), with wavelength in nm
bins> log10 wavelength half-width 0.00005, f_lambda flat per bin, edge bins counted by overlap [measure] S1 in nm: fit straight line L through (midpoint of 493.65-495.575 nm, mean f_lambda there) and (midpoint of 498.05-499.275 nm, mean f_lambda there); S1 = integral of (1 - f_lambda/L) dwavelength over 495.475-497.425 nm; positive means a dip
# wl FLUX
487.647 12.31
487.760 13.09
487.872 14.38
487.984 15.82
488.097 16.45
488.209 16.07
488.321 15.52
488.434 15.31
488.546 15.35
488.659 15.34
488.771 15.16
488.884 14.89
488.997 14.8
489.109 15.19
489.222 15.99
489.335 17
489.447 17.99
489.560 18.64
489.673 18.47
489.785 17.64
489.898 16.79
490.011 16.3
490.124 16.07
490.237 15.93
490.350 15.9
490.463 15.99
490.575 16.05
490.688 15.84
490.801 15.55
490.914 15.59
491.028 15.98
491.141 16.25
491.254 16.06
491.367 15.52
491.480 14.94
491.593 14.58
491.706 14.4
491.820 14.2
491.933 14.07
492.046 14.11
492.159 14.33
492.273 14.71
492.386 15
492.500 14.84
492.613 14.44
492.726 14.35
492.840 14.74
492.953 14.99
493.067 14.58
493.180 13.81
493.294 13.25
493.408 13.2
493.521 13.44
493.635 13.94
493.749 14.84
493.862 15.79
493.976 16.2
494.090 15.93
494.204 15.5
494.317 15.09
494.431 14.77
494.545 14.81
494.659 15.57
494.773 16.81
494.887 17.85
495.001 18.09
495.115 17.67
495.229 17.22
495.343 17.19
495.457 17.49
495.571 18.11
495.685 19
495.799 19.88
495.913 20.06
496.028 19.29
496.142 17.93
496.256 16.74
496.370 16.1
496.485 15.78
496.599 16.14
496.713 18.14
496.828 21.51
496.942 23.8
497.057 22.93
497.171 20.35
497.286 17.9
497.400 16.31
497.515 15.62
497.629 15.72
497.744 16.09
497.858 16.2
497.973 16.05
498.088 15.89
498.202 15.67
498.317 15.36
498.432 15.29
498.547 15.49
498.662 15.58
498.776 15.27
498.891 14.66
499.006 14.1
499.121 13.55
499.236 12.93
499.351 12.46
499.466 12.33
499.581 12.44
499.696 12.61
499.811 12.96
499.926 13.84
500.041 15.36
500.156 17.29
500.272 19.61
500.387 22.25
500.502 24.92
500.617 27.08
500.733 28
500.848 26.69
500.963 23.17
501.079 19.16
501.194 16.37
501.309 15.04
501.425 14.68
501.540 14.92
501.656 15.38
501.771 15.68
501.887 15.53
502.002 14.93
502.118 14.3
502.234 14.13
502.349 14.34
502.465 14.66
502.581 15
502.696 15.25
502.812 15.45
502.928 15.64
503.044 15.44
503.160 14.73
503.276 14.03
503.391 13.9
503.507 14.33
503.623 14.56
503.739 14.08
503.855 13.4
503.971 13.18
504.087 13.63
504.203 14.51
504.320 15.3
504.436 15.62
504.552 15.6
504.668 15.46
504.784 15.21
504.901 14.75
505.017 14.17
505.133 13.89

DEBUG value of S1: -0.39 nm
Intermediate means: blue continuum 16.3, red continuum 14.9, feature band 18.8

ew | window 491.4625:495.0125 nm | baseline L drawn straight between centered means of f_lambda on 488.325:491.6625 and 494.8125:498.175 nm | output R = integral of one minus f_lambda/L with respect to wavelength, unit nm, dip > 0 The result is 0.44 nm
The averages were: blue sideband 16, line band 14.9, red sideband 17.9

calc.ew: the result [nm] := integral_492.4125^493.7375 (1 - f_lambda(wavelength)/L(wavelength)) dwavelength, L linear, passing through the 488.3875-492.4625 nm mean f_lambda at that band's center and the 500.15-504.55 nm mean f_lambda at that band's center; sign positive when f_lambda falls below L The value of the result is 0.15 nm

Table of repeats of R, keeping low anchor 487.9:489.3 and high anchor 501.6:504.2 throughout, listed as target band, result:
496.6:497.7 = -0.29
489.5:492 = -0.09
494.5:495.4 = -0.11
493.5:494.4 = 0.00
